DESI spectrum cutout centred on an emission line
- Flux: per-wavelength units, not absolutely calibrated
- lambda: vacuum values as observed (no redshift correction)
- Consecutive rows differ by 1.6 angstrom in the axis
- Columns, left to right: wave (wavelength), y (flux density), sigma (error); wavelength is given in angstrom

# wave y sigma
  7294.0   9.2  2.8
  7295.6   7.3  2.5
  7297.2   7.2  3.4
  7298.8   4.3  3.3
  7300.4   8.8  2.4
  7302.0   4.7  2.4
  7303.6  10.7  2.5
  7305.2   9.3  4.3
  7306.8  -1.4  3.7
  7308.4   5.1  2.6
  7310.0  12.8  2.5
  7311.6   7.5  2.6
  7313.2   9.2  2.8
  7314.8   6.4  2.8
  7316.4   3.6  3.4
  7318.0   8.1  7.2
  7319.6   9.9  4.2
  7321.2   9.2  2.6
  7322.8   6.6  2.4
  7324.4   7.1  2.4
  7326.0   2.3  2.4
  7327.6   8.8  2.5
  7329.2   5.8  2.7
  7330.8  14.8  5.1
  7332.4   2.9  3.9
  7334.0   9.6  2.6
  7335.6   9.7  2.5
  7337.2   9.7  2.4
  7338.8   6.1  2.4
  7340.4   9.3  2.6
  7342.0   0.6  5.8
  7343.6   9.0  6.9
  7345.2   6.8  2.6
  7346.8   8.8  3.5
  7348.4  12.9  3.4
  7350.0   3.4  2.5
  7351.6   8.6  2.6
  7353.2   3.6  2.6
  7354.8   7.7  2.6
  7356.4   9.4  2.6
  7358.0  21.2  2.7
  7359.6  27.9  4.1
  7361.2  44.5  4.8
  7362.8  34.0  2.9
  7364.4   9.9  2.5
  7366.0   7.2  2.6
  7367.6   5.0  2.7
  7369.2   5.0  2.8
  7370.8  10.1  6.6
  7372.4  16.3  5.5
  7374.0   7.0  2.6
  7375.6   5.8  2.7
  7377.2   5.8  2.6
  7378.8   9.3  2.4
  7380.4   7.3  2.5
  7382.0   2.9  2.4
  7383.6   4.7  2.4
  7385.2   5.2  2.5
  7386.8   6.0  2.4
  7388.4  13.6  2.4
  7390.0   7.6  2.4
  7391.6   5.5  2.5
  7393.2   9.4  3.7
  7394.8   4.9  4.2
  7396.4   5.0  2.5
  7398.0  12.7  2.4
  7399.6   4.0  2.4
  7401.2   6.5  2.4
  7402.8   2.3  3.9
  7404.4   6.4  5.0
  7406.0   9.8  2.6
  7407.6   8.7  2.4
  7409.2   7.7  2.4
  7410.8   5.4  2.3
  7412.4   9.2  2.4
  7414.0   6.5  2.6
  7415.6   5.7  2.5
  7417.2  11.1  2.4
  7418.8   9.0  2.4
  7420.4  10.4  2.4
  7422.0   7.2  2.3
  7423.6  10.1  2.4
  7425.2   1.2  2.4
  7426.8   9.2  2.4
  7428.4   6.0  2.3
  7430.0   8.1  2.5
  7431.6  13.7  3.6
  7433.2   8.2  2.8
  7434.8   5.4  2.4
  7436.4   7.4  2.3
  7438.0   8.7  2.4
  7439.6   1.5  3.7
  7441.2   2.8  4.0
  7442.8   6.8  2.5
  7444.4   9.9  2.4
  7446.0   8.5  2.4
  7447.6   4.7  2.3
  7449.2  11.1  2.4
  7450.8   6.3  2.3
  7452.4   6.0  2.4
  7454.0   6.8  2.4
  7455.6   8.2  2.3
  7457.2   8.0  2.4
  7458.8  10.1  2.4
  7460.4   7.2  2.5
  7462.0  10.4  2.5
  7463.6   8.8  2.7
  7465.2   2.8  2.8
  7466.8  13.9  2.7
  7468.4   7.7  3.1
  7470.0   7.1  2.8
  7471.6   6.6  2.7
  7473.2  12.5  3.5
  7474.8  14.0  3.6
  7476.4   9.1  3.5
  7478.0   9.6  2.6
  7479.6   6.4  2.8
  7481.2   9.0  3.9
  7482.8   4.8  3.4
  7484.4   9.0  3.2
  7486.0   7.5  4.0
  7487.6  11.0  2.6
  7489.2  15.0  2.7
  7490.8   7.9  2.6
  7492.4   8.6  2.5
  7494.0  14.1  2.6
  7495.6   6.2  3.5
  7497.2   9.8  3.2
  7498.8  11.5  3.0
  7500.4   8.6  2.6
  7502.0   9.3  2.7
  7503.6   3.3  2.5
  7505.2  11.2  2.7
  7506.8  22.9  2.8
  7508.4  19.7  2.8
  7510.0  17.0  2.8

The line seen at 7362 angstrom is H-beta 4861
